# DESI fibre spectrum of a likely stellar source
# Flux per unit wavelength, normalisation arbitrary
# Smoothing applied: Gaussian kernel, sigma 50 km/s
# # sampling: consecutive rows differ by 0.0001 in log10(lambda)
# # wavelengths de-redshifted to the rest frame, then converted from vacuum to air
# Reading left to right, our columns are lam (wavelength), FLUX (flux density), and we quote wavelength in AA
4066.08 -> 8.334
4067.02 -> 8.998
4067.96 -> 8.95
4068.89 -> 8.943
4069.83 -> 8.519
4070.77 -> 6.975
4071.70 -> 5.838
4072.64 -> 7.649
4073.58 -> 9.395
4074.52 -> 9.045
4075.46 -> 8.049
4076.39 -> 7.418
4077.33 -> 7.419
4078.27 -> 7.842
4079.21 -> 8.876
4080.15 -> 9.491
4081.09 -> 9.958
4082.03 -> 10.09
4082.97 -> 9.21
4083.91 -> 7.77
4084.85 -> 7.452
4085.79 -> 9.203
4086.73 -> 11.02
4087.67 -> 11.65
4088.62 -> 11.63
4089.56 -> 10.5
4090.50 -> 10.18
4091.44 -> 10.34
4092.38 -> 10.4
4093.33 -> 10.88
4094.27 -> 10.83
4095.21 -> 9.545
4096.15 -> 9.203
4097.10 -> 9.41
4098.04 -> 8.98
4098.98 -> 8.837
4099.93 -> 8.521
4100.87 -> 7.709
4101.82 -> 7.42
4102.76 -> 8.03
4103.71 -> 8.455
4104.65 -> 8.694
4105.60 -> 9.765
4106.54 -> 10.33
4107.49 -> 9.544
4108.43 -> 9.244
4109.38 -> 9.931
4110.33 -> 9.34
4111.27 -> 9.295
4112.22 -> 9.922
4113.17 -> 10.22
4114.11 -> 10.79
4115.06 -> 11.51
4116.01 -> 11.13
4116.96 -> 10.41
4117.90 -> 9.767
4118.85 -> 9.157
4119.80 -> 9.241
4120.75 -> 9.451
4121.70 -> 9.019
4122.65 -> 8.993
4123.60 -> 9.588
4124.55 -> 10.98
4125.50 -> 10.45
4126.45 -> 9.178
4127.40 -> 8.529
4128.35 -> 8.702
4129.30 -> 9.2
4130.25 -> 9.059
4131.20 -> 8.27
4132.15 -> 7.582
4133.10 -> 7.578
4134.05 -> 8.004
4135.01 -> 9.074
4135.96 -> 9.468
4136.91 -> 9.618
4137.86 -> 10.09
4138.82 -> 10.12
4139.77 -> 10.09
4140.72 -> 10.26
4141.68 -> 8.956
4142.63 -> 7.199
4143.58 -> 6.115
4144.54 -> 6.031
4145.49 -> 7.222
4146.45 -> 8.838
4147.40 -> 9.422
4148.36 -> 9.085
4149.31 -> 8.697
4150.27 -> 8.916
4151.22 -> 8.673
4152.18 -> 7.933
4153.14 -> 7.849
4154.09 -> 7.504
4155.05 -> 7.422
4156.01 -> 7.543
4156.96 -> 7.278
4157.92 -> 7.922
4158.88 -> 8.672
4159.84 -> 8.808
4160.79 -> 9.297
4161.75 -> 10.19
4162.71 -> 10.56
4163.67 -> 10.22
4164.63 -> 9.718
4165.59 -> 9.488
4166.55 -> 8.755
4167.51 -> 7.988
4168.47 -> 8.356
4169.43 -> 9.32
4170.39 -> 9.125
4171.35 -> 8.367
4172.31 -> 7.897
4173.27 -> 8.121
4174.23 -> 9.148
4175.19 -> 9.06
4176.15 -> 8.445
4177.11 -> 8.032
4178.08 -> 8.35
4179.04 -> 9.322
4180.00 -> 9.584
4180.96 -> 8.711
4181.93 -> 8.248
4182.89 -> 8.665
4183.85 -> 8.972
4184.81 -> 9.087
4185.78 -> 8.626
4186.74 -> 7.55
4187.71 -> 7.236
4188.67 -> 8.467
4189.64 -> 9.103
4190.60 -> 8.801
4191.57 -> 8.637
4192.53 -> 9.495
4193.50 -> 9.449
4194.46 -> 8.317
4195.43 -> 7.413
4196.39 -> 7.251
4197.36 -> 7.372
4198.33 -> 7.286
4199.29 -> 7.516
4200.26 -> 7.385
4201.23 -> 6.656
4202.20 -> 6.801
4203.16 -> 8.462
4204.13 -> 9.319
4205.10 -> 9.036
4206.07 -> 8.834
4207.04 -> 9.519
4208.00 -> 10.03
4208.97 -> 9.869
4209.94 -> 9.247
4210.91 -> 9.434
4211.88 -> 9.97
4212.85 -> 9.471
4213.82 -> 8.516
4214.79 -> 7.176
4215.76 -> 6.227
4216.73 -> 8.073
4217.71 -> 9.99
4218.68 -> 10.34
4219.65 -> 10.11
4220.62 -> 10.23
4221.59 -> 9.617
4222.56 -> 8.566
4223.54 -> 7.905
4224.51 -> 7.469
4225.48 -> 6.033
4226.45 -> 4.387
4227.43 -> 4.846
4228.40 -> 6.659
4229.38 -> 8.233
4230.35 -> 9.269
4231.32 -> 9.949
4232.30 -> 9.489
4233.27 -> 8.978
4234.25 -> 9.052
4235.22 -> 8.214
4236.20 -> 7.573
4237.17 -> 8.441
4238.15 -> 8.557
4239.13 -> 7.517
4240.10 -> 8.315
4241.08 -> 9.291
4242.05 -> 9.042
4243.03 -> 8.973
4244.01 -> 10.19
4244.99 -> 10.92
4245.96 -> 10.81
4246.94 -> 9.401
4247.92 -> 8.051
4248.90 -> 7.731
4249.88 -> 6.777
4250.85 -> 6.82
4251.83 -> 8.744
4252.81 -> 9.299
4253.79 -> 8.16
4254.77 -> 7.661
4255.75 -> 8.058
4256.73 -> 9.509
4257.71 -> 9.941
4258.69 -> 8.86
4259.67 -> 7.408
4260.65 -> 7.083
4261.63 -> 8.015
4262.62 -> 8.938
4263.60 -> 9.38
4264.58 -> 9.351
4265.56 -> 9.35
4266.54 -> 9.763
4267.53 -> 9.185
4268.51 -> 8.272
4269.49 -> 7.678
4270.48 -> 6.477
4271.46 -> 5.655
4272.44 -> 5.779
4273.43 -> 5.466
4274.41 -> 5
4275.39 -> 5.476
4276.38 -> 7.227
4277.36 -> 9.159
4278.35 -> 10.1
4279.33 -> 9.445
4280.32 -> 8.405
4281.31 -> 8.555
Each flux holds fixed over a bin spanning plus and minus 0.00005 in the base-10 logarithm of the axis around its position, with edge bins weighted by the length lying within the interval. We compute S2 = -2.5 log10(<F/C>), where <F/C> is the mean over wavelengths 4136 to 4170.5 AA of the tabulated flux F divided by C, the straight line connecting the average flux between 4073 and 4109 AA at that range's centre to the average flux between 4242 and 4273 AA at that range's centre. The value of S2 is 0.03 mag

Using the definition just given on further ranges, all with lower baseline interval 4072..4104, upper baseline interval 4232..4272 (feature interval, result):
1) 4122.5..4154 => 0.03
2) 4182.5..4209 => 0.05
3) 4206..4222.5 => -0.06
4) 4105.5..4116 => -0.11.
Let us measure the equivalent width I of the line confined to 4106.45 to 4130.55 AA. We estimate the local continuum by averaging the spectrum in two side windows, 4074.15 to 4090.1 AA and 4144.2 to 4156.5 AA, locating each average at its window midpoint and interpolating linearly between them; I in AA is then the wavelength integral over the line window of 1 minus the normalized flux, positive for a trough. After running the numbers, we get -3.06 AA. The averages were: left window 9.22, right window 8.11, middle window 9.72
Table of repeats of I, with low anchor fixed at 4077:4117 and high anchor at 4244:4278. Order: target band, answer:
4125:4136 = 0.63 AA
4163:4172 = -0.10 AA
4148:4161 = 1.19 AA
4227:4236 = 0.10 AA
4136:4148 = 0.62 AA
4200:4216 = -0.08 AA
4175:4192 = 0.41 AA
